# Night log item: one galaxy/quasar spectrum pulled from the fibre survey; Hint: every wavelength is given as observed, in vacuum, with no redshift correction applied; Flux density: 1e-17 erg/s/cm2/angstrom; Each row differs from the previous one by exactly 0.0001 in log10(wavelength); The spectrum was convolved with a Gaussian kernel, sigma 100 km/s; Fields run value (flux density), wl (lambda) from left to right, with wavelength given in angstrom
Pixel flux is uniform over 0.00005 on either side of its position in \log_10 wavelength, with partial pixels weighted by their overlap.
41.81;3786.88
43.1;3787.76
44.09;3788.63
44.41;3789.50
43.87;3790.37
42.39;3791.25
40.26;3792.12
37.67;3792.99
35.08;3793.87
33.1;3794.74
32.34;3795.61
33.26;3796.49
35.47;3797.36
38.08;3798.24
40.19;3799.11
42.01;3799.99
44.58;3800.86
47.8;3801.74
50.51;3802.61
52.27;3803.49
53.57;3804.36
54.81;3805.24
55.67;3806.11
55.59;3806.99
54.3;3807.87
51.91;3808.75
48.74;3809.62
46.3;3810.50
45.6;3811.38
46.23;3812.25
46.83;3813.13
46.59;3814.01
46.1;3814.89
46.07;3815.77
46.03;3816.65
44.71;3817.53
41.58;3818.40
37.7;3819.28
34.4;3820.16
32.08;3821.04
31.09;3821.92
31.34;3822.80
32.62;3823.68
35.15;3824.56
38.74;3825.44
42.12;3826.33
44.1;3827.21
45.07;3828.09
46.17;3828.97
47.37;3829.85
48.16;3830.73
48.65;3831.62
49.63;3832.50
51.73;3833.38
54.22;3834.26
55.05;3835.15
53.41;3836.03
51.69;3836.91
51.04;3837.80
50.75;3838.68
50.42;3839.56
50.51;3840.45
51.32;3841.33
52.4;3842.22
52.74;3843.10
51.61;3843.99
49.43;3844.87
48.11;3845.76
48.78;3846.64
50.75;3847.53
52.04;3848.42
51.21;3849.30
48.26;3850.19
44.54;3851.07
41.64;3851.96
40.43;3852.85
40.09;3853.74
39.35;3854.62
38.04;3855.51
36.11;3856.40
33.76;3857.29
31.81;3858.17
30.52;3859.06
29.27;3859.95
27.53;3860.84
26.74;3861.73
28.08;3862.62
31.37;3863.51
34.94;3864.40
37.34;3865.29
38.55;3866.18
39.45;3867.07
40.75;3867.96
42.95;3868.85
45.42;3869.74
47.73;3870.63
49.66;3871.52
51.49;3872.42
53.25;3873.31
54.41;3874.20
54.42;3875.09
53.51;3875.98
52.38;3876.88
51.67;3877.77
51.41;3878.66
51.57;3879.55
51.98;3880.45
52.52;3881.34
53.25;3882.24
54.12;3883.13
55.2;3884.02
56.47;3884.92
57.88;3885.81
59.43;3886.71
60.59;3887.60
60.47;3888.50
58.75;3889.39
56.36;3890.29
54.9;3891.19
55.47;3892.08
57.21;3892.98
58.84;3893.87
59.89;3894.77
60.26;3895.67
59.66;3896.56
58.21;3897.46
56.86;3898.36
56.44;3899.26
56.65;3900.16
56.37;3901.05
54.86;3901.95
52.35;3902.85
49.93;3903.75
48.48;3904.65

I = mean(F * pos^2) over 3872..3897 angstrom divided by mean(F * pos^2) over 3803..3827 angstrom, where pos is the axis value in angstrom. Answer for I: 1.30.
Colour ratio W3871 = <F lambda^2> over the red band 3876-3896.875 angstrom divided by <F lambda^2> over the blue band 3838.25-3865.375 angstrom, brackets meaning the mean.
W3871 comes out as 1.36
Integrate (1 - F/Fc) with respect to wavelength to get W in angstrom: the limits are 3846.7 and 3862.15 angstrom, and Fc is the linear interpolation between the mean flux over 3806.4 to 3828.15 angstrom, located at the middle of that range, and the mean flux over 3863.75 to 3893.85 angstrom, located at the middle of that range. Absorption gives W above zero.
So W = 2.8 angstrom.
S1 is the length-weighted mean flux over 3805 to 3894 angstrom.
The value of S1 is 46.7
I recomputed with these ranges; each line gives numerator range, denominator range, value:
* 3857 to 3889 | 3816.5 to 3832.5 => 1.16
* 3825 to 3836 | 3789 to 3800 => 1.28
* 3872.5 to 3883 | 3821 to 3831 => 1.37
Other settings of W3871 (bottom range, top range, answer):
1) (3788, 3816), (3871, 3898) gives 1.29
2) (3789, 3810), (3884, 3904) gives 1.35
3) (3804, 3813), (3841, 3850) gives 1.01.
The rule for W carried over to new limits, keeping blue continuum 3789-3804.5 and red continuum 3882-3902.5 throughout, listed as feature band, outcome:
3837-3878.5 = 5.84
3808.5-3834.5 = 1.14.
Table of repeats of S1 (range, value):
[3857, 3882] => 42.8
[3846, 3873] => 40.1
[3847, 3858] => 42.8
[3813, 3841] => 44.7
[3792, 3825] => 42.9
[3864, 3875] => 45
